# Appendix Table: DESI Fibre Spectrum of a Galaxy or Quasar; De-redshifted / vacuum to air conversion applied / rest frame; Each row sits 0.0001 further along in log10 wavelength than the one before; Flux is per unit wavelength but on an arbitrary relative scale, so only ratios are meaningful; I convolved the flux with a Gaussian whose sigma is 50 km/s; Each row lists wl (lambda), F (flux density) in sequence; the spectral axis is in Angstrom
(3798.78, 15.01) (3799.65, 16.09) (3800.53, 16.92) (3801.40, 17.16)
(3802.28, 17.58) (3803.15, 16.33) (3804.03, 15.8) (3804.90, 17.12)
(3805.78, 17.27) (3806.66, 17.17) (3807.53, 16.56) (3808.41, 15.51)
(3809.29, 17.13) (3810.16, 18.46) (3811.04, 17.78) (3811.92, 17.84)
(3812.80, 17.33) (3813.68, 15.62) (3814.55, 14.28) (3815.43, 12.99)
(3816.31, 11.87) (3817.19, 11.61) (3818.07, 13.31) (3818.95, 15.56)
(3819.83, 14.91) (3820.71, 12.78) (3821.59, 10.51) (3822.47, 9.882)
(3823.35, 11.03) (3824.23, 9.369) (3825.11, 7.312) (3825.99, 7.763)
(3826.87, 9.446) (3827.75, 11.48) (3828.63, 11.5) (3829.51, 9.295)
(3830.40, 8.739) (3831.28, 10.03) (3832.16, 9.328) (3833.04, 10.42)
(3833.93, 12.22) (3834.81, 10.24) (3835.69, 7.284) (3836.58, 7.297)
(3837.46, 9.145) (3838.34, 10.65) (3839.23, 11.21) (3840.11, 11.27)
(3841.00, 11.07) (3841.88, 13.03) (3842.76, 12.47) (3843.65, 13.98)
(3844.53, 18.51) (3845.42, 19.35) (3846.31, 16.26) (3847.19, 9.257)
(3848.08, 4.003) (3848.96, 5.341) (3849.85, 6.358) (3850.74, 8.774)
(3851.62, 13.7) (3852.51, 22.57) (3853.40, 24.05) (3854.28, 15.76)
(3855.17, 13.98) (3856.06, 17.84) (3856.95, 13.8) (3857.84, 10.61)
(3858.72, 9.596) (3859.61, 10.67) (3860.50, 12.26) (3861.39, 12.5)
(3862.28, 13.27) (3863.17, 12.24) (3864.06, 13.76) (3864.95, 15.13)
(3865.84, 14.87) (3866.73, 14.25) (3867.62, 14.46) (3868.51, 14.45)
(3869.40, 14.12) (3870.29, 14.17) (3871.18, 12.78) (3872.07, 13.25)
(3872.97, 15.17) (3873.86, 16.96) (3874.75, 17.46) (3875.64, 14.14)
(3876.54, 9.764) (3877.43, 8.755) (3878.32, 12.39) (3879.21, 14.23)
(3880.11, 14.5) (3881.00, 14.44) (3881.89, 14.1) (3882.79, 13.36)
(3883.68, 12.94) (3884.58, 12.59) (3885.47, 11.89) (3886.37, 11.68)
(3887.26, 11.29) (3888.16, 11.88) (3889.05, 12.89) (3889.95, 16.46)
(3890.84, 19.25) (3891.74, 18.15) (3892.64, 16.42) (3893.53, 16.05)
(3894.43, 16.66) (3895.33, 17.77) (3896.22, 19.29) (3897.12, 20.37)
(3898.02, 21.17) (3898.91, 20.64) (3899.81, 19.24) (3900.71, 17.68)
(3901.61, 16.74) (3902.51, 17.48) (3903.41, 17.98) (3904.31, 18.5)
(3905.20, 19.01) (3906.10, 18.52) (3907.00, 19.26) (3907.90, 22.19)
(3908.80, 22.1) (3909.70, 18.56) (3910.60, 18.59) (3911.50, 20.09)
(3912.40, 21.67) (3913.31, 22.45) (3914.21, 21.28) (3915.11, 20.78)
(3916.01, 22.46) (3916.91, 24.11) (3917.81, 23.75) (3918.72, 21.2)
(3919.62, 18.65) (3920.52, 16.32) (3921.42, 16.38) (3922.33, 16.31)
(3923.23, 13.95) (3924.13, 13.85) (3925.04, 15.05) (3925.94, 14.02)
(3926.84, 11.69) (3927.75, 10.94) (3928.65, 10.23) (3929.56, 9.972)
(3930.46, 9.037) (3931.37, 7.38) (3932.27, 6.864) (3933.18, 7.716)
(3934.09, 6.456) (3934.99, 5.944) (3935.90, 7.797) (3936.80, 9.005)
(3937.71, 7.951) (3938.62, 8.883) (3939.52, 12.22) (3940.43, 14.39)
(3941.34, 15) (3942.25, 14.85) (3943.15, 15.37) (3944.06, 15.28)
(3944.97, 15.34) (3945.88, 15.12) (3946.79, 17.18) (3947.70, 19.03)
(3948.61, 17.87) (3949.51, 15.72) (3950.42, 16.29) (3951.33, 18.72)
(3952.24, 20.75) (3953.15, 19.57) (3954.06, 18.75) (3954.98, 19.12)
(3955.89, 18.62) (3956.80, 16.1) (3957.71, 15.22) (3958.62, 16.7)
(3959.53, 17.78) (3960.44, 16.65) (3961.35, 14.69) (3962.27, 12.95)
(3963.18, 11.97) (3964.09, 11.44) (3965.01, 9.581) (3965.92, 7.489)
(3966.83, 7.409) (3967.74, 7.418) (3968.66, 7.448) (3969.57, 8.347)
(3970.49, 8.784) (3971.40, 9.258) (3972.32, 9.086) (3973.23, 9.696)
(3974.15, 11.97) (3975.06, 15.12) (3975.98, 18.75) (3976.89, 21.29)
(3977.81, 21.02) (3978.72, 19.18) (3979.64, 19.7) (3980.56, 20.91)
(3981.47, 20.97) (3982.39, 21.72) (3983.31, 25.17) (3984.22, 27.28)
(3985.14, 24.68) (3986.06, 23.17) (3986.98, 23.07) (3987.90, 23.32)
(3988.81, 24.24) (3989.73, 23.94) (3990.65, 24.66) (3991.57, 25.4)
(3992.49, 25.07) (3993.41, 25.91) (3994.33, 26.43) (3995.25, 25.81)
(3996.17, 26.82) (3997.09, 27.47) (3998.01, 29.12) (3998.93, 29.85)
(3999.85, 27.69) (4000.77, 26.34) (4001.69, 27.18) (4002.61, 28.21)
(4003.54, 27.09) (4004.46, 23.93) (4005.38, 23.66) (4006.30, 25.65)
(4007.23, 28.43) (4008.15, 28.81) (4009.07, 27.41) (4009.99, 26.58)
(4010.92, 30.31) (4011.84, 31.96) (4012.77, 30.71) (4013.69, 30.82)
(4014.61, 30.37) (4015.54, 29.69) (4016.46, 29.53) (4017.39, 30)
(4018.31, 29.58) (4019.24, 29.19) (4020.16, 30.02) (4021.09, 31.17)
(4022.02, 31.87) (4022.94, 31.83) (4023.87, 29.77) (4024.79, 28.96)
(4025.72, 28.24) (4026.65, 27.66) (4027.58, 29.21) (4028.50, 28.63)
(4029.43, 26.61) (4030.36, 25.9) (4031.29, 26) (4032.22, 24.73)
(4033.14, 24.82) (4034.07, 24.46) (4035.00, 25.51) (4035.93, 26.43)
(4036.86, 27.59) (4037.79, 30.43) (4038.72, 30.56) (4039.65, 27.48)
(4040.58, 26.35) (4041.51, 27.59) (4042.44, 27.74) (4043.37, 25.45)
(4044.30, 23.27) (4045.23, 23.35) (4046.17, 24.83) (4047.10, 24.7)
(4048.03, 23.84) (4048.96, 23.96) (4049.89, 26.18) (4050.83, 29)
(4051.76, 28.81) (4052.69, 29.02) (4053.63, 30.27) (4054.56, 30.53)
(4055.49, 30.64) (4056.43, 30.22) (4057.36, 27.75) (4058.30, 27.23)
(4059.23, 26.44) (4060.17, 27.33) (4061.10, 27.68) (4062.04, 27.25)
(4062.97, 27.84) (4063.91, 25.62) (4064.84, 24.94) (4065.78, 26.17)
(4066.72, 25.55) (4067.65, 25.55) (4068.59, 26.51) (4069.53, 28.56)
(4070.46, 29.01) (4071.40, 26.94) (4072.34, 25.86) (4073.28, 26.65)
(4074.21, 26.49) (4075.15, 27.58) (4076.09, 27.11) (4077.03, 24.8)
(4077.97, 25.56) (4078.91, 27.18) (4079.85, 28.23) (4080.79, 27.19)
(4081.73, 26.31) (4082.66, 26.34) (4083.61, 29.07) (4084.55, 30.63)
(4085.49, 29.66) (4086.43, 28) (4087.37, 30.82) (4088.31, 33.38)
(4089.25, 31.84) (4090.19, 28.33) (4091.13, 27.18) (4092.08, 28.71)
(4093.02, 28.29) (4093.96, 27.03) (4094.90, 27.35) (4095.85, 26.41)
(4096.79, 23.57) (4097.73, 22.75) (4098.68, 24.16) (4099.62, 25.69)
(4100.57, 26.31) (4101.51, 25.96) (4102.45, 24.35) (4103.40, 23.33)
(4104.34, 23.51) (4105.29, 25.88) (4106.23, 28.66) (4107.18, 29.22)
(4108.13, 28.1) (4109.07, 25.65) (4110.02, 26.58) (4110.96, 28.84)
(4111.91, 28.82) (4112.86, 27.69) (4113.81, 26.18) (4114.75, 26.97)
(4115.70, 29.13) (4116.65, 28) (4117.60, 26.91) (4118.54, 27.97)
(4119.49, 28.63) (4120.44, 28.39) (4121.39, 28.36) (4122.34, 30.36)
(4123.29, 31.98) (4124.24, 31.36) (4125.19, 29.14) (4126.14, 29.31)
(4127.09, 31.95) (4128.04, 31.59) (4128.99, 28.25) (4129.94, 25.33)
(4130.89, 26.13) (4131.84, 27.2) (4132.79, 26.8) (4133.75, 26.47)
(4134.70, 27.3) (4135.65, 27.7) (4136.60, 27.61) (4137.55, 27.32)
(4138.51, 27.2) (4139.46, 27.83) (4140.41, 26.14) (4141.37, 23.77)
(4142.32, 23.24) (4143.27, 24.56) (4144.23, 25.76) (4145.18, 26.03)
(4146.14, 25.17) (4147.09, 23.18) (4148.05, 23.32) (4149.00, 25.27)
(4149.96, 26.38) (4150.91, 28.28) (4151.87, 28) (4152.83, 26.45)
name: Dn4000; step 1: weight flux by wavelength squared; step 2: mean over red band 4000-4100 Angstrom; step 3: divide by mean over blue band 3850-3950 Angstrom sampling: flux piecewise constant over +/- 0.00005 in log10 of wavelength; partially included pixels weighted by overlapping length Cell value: 1.97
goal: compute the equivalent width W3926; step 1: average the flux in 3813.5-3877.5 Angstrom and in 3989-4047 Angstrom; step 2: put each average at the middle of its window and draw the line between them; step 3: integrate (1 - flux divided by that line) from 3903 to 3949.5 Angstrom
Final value 9.1 Angstrom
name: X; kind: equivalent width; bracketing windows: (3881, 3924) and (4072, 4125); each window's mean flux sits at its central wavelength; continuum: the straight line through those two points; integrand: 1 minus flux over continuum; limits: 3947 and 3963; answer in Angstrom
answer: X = 2.5 Angstrom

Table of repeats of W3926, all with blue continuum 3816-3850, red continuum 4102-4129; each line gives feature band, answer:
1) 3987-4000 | -3.3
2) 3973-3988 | -0.4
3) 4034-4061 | -3.6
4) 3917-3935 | 3.6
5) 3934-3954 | 3.9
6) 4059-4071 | -0.9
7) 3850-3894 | -2.5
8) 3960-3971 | 5.0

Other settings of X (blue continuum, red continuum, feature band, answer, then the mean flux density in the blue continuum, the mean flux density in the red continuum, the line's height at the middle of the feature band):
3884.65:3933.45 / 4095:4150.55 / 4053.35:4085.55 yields -4.0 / 16.7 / 26.9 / 24.4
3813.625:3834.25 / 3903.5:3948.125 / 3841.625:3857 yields -2.0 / 11.2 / 15.4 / 12.2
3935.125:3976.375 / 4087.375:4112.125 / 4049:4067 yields -3.6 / 13.6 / 27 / 23.1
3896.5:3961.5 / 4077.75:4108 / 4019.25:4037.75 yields -4.1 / 16.2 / 27.2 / 22.9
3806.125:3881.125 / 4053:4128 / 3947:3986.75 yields 8.0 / 12.9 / 27.6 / 20.3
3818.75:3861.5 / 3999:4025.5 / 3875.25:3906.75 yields 2.2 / 11.7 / 28.8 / 16.8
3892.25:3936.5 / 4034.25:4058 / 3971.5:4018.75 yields -3.0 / 16.5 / 27.2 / 23.1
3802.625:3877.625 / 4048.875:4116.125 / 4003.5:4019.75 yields -3.8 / 13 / 27.3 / 23.2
